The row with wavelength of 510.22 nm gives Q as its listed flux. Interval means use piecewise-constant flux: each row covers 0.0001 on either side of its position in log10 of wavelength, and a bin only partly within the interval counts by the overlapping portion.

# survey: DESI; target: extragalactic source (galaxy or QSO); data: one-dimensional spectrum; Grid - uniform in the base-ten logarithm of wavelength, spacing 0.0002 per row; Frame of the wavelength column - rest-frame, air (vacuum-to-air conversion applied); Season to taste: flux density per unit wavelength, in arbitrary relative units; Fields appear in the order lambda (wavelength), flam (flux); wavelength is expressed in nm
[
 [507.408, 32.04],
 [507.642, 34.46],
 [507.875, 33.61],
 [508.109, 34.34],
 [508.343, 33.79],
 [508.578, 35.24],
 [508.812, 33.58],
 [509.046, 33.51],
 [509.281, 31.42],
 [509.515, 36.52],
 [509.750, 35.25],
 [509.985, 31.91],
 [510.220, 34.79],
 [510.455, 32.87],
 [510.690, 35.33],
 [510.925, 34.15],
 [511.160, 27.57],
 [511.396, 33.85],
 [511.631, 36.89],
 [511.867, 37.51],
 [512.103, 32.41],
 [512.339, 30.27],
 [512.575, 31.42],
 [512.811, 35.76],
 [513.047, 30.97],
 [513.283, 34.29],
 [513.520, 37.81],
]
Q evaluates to 34.79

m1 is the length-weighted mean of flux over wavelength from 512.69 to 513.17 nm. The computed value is 33.4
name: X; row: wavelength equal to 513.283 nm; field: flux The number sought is 34.29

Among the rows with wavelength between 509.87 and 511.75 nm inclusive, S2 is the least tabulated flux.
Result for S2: 27.57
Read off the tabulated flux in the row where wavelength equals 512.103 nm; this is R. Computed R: 32.41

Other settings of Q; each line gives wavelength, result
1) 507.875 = 33.61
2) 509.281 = 31.42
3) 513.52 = 37.81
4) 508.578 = 35.24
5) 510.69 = 35.33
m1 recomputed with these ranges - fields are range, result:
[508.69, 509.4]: 32.9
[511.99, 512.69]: 31.4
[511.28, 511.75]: 35.4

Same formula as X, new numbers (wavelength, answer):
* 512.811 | 35.76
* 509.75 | 35.25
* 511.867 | 37.51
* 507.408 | 32.04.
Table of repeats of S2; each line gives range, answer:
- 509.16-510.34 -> 31.42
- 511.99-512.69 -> 30.27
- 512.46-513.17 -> 30.97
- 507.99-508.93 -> 33.58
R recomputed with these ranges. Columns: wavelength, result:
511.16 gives 27.57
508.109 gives 34.34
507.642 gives 34.46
